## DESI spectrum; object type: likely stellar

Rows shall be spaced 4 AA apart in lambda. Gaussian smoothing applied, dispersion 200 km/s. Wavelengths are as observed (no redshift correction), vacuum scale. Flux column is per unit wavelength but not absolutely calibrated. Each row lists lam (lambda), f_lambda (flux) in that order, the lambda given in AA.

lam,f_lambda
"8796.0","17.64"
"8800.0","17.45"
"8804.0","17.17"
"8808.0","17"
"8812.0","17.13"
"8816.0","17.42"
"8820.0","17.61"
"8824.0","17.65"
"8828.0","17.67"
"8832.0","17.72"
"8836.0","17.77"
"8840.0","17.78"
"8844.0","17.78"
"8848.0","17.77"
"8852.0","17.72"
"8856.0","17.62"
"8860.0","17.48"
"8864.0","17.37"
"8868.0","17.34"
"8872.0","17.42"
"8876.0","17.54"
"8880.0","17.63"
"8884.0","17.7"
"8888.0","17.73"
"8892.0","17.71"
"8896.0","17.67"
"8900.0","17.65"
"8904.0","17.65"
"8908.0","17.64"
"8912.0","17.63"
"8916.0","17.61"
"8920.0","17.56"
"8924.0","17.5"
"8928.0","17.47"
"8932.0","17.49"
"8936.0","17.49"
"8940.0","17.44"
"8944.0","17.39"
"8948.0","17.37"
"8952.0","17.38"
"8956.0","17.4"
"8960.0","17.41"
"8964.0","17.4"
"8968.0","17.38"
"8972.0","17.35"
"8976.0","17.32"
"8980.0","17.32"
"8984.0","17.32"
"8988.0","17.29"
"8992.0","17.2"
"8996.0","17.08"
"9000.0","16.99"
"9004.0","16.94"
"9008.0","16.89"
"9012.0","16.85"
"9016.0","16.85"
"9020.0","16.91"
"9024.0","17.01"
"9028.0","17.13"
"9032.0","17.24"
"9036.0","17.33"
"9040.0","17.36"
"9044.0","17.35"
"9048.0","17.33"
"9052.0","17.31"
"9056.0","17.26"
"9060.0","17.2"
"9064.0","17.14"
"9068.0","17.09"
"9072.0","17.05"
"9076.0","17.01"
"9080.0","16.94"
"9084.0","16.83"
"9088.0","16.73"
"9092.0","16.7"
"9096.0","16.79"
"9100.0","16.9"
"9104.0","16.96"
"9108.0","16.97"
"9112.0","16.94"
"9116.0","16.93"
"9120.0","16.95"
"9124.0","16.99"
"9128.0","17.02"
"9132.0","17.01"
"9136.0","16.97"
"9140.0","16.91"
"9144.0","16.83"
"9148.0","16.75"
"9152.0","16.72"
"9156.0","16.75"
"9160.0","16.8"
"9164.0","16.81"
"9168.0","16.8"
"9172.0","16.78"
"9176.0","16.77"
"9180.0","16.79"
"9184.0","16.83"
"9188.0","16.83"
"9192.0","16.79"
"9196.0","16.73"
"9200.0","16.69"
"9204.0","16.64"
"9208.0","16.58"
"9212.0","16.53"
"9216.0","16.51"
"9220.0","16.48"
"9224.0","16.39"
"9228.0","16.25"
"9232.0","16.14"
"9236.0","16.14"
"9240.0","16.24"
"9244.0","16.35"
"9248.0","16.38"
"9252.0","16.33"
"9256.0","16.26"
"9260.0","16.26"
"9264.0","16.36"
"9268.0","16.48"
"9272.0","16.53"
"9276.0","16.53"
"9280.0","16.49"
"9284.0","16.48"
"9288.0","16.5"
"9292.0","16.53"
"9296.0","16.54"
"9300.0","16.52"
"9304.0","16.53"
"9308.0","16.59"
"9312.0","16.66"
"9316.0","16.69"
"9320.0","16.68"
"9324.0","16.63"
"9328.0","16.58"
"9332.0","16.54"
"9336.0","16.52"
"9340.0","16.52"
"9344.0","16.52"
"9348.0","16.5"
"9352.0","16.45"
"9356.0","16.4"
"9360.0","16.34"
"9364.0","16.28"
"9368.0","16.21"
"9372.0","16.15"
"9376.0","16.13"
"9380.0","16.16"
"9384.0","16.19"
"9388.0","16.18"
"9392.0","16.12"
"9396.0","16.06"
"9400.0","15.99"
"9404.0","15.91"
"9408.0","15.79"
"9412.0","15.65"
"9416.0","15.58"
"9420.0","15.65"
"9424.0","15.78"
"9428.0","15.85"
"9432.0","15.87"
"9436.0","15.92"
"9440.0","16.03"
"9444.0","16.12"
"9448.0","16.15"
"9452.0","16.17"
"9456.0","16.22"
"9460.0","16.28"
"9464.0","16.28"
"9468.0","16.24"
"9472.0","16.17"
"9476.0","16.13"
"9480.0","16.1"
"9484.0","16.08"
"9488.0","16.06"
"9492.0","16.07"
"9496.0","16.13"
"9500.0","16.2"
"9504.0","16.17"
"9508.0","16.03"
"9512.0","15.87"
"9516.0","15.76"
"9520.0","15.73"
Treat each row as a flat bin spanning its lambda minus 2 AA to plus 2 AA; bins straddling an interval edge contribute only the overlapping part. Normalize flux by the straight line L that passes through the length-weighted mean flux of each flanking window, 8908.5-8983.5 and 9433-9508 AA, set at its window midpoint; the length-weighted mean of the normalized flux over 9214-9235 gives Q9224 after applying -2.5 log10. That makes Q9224 0.03 mag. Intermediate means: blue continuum 17.4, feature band 16.3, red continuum 16.1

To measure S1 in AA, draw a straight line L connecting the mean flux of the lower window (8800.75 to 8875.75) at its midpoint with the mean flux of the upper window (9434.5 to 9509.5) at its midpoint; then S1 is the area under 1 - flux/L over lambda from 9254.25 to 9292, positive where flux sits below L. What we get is 0.30 AA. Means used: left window 17.5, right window 16.1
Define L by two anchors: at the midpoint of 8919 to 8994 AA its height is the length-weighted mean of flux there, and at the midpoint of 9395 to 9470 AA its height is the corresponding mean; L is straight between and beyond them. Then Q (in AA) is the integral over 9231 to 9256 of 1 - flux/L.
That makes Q 0.4 AA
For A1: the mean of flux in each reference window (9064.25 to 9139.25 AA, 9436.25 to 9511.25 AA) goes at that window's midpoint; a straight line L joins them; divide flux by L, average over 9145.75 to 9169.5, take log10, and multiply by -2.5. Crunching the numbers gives 0.003 mag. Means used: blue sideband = 16.9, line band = 16.8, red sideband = 16.1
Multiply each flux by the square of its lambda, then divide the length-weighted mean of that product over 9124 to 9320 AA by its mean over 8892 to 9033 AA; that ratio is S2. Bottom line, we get 1.0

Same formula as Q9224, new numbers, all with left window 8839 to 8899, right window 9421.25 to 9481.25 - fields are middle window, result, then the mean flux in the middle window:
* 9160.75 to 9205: 0.00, 16.8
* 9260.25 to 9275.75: 0.01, 16.4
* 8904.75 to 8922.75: -0.01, 17.6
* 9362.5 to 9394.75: 0.01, 16.2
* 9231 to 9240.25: 0.03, 16.2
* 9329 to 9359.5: -0.01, 16.5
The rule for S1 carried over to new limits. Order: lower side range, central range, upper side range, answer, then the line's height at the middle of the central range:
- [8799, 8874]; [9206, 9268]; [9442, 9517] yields 1.11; 16.6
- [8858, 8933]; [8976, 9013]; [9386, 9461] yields 0.32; 17.3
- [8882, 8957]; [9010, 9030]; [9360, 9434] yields 0.32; 17.2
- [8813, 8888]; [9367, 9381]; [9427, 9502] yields 0.15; 16.3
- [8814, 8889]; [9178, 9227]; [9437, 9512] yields 0.41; 16.8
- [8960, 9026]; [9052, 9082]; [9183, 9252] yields -0.33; 16.9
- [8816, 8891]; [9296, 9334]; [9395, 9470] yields -0.67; 16.3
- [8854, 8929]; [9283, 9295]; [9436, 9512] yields 0.06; 16.6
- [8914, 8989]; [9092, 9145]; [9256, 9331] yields 0.16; 17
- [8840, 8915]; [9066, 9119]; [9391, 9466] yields 0.20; 17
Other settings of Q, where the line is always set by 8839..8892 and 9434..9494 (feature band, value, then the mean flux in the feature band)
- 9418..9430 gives 0.3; 15.8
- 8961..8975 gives 0.0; 17.4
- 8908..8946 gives -0.1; 17.5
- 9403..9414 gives 0.3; 15.8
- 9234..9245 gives 0.3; 16.2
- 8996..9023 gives 0.5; 16.9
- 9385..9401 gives 0.2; 16.1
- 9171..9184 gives 0.0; 16.8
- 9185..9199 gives 0.0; 16.8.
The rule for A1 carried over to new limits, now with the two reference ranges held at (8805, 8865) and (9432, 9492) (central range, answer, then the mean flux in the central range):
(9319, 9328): -0.013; 16.6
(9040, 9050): -0.016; 17.3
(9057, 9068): -0.008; 17.2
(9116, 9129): -0.005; 17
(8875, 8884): -0.010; 17.6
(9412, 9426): 0.038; 15.7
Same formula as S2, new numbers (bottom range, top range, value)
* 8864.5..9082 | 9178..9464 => 1.02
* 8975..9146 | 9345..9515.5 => 1.02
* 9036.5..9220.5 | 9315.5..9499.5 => 1.02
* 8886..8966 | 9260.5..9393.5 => 1.02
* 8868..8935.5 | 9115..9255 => 1.01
